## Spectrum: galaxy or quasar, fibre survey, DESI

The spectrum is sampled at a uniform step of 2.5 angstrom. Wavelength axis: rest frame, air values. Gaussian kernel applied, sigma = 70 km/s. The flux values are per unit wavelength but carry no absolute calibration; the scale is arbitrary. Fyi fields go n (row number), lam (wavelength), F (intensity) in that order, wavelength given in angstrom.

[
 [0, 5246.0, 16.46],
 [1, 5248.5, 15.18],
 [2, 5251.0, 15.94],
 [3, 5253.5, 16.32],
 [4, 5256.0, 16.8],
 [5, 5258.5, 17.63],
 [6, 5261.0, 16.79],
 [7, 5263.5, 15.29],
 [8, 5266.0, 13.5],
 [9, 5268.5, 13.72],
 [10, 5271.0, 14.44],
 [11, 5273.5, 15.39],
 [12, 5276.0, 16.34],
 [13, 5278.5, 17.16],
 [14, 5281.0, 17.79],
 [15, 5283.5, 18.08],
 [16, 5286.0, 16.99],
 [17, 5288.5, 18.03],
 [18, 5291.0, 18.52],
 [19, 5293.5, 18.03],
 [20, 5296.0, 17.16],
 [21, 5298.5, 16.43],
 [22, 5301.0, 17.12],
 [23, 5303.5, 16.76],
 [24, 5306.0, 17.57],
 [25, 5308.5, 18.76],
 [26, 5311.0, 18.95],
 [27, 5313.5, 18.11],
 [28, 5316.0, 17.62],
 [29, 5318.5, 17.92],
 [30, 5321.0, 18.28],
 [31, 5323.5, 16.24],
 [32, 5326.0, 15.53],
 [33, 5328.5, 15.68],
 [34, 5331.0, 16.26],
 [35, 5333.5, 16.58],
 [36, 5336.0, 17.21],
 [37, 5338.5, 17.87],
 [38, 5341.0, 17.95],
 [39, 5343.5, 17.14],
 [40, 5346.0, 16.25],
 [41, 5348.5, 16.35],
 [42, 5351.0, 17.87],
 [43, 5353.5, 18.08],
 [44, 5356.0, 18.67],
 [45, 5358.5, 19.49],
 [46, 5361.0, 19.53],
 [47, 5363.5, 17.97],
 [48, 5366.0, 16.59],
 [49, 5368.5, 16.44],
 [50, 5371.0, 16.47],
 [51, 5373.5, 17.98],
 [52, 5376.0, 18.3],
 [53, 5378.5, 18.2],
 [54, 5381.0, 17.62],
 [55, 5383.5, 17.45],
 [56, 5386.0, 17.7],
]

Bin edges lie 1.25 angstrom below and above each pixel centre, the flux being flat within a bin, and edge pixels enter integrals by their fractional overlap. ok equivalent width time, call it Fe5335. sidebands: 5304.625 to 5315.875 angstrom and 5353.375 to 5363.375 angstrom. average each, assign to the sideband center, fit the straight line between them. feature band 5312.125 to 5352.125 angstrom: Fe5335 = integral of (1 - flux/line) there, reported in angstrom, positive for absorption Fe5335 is 3.2 angstrom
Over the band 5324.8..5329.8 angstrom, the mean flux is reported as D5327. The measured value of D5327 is 15.6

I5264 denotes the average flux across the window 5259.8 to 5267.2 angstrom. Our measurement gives 15.2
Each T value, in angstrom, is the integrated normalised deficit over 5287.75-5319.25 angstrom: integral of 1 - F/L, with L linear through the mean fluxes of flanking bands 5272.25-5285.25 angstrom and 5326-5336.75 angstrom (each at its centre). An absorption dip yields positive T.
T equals -2.1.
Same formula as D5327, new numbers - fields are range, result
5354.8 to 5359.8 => 19.1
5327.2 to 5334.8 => 16.2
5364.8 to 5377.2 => 17.2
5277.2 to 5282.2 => 17.5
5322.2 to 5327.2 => 15.9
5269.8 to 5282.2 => 16.2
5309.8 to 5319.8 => 18.1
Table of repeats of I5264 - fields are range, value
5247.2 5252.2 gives 15.6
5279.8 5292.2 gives 17.9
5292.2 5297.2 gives 17.6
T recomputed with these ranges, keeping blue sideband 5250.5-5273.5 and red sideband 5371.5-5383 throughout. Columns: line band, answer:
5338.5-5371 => -0.41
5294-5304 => -0.39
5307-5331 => -0.98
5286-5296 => -1.08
